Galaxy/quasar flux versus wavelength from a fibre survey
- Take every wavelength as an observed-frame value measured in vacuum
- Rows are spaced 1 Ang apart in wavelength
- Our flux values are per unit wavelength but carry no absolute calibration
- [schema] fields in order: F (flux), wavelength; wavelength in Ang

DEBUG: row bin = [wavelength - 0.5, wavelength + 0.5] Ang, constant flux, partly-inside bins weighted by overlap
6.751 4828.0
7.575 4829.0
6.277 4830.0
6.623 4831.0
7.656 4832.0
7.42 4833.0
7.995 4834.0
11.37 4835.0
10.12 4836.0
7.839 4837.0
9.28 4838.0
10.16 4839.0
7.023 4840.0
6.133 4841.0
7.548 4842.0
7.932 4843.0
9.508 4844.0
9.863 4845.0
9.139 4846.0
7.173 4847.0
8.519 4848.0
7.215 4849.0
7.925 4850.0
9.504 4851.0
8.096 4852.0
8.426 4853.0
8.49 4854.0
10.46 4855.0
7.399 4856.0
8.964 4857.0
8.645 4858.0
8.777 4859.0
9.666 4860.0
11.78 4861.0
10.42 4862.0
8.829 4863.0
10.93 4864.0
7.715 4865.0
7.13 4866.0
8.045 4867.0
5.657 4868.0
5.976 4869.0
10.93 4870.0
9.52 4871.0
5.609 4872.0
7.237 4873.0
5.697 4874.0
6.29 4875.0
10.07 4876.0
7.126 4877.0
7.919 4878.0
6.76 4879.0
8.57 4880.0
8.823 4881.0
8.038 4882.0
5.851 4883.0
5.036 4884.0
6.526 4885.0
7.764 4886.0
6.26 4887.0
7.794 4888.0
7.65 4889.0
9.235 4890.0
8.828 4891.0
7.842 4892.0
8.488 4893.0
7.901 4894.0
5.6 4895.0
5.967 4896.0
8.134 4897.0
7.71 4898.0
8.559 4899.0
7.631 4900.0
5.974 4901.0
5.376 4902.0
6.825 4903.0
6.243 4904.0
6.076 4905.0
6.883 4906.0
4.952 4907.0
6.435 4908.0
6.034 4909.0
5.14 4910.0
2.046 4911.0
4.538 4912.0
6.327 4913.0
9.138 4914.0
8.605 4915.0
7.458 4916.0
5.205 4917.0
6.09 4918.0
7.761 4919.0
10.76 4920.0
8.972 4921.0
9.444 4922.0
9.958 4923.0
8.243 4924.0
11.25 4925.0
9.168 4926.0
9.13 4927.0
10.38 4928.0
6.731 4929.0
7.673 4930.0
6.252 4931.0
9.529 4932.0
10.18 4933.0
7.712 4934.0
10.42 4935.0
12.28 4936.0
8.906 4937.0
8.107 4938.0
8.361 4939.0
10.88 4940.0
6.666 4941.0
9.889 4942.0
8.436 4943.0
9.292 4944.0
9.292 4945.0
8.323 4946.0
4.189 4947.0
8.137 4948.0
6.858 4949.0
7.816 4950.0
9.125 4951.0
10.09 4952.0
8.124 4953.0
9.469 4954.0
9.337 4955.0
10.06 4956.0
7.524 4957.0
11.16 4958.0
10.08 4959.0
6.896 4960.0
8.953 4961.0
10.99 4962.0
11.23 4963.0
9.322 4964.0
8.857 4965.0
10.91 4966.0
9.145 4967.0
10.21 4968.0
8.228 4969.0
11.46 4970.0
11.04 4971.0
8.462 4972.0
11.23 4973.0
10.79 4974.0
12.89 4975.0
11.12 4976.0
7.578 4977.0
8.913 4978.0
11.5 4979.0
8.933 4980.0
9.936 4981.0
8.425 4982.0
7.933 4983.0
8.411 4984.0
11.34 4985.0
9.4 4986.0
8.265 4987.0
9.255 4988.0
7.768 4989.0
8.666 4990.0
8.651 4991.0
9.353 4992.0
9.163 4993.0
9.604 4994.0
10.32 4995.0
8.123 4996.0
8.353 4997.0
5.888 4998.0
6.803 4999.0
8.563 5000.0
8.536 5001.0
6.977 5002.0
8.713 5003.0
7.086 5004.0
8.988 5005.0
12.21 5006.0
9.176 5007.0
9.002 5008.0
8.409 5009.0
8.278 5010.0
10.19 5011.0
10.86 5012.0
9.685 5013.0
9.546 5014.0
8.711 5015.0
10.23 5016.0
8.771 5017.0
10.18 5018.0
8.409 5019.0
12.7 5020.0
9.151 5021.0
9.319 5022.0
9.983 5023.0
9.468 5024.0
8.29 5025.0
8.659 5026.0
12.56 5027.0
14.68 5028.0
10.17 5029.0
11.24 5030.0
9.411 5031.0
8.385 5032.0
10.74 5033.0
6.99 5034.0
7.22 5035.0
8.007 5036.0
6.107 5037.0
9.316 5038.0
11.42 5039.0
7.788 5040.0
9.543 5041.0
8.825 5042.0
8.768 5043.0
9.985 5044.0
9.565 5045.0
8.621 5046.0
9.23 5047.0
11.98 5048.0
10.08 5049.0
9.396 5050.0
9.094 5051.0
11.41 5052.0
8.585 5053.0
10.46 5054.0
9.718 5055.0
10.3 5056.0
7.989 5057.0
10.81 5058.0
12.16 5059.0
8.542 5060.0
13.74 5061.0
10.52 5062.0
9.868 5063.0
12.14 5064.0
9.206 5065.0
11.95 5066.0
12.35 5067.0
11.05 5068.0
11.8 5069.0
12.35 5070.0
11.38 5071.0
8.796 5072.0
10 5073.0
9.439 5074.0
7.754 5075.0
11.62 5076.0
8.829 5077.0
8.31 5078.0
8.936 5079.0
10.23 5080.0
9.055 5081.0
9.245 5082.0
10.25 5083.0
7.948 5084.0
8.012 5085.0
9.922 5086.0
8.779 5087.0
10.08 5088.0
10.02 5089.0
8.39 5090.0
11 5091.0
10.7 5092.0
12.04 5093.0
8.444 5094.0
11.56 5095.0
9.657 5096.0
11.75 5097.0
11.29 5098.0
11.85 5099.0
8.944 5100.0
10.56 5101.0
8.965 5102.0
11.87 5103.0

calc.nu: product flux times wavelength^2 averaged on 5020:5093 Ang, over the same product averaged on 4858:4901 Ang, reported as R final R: 1.3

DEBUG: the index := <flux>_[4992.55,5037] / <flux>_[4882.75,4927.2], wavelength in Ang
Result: 1.27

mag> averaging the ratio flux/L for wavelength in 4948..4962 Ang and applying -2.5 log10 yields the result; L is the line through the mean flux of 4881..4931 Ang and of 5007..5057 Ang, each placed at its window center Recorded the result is -0.09 mag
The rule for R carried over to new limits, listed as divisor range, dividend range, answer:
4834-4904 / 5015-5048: 1.27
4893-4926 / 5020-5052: 1.41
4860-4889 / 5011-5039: 1.31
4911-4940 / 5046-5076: 1.30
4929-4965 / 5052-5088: 1.19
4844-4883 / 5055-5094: 1.32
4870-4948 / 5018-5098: 1.36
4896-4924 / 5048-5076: 1.59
